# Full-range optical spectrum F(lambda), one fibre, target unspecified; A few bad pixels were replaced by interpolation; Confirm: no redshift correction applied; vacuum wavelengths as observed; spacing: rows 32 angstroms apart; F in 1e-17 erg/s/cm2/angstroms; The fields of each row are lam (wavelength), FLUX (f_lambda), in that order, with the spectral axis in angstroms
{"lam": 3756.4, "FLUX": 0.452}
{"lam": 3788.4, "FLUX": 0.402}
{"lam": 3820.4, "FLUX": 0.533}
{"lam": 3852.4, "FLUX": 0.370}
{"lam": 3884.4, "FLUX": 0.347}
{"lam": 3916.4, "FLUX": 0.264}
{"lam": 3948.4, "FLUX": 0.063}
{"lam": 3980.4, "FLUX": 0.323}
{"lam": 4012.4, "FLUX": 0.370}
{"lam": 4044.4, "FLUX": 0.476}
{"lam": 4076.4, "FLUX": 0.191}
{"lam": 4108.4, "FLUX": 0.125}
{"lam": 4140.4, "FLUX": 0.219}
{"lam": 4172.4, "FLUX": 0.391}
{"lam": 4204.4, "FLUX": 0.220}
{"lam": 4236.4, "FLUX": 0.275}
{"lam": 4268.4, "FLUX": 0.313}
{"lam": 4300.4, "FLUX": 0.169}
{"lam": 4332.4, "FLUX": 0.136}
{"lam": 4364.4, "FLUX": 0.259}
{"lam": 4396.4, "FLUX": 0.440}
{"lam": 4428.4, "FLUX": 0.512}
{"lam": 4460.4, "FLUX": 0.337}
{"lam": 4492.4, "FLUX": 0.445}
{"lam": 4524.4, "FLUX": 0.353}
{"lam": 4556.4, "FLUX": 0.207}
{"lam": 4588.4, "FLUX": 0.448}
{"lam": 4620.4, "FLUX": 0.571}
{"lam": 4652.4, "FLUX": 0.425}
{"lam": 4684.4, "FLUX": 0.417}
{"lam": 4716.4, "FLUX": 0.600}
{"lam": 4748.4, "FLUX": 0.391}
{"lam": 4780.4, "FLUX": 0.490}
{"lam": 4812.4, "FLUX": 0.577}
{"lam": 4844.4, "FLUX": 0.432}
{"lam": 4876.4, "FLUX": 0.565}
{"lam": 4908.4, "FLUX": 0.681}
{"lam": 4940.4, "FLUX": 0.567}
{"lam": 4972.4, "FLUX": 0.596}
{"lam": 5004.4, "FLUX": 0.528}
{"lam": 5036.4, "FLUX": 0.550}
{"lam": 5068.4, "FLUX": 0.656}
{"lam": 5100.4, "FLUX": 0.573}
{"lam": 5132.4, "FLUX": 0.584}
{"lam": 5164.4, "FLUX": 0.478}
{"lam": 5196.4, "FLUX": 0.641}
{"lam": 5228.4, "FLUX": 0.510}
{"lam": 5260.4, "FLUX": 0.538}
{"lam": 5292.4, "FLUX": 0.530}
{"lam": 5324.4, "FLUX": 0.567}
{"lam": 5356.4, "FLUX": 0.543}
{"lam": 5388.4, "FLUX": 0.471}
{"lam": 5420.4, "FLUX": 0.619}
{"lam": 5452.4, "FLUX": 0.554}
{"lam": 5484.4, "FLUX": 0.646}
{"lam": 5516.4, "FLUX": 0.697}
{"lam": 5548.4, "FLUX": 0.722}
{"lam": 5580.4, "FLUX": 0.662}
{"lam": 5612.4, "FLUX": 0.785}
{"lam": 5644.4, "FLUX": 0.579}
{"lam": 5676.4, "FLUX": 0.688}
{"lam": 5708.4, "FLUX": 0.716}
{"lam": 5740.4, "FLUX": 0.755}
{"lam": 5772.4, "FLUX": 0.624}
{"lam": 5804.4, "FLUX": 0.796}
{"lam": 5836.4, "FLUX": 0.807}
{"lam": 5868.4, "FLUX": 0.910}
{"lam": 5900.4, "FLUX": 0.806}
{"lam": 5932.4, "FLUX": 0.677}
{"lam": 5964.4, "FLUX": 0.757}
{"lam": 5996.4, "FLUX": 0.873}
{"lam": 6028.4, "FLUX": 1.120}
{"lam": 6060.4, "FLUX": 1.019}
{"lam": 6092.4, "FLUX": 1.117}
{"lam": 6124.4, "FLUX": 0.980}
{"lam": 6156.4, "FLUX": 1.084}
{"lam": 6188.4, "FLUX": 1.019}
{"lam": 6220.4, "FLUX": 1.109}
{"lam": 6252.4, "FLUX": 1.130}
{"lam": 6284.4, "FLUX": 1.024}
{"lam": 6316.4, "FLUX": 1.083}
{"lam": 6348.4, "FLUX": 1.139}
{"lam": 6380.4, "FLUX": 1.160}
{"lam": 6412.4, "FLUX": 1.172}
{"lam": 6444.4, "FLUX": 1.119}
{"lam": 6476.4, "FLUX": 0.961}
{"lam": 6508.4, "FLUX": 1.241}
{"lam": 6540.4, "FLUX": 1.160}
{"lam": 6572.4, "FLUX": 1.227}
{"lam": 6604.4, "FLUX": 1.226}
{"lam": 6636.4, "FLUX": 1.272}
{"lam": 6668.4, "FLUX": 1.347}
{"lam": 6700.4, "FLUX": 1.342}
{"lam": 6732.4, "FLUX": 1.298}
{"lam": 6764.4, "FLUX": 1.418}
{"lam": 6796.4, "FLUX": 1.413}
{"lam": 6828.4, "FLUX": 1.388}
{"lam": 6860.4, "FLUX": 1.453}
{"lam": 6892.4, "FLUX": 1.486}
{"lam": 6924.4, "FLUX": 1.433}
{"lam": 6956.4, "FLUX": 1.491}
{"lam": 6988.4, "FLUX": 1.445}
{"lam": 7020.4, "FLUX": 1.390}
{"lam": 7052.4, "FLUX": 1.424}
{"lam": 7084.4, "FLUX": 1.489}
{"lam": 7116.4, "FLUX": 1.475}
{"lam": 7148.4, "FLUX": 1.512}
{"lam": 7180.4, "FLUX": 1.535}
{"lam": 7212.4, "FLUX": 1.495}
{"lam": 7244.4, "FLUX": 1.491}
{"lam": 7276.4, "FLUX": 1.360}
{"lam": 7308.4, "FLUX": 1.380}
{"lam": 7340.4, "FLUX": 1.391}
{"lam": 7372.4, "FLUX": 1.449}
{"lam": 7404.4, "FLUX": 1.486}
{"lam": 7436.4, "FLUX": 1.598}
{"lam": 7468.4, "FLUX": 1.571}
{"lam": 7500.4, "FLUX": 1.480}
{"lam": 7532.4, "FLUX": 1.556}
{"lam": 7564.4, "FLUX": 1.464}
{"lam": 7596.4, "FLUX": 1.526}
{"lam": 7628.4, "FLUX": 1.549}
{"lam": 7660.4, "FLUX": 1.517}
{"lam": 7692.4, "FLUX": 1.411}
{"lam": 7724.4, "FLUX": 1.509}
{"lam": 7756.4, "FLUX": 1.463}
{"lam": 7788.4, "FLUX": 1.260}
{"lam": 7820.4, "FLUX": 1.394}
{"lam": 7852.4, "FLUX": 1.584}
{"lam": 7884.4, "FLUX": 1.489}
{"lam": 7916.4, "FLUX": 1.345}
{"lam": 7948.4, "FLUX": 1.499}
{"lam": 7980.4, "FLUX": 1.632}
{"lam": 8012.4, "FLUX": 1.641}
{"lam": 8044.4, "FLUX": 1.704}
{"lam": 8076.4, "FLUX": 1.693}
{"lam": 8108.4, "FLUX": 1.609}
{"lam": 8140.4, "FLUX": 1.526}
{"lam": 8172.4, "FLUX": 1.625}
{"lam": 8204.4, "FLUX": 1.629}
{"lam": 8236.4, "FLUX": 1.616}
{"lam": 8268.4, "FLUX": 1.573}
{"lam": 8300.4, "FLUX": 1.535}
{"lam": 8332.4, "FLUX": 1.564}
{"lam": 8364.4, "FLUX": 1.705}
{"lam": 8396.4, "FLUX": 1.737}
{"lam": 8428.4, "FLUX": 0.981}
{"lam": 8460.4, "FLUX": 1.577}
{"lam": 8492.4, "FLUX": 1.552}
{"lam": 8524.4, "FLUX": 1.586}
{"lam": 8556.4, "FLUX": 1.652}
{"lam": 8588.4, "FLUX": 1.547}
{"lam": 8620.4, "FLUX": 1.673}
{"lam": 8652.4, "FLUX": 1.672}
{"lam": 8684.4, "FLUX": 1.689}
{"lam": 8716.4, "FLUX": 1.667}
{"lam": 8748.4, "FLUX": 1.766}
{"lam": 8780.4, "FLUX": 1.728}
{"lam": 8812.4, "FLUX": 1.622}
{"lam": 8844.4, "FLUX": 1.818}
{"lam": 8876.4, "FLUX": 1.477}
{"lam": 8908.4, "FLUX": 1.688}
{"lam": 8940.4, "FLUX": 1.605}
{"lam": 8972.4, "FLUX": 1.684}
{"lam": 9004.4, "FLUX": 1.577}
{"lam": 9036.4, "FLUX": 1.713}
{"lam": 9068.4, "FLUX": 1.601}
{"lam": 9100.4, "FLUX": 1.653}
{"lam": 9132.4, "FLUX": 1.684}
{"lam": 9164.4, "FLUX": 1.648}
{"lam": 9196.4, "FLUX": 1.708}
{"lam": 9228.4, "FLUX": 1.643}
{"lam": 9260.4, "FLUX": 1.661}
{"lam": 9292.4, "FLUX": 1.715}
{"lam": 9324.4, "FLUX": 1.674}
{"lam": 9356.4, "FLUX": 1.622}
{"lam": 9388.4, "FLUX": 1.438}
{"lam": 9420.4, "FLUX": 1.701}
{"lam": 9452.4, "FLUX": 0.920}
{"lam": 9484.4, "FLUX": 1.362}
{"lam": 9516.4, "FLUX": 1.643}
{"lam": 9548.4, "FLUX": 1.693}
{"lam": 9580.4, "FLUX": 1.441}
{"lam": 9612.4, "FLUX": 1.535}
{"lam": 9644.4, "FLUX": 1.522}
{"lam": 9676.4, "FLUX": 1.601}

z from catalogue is 0.505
